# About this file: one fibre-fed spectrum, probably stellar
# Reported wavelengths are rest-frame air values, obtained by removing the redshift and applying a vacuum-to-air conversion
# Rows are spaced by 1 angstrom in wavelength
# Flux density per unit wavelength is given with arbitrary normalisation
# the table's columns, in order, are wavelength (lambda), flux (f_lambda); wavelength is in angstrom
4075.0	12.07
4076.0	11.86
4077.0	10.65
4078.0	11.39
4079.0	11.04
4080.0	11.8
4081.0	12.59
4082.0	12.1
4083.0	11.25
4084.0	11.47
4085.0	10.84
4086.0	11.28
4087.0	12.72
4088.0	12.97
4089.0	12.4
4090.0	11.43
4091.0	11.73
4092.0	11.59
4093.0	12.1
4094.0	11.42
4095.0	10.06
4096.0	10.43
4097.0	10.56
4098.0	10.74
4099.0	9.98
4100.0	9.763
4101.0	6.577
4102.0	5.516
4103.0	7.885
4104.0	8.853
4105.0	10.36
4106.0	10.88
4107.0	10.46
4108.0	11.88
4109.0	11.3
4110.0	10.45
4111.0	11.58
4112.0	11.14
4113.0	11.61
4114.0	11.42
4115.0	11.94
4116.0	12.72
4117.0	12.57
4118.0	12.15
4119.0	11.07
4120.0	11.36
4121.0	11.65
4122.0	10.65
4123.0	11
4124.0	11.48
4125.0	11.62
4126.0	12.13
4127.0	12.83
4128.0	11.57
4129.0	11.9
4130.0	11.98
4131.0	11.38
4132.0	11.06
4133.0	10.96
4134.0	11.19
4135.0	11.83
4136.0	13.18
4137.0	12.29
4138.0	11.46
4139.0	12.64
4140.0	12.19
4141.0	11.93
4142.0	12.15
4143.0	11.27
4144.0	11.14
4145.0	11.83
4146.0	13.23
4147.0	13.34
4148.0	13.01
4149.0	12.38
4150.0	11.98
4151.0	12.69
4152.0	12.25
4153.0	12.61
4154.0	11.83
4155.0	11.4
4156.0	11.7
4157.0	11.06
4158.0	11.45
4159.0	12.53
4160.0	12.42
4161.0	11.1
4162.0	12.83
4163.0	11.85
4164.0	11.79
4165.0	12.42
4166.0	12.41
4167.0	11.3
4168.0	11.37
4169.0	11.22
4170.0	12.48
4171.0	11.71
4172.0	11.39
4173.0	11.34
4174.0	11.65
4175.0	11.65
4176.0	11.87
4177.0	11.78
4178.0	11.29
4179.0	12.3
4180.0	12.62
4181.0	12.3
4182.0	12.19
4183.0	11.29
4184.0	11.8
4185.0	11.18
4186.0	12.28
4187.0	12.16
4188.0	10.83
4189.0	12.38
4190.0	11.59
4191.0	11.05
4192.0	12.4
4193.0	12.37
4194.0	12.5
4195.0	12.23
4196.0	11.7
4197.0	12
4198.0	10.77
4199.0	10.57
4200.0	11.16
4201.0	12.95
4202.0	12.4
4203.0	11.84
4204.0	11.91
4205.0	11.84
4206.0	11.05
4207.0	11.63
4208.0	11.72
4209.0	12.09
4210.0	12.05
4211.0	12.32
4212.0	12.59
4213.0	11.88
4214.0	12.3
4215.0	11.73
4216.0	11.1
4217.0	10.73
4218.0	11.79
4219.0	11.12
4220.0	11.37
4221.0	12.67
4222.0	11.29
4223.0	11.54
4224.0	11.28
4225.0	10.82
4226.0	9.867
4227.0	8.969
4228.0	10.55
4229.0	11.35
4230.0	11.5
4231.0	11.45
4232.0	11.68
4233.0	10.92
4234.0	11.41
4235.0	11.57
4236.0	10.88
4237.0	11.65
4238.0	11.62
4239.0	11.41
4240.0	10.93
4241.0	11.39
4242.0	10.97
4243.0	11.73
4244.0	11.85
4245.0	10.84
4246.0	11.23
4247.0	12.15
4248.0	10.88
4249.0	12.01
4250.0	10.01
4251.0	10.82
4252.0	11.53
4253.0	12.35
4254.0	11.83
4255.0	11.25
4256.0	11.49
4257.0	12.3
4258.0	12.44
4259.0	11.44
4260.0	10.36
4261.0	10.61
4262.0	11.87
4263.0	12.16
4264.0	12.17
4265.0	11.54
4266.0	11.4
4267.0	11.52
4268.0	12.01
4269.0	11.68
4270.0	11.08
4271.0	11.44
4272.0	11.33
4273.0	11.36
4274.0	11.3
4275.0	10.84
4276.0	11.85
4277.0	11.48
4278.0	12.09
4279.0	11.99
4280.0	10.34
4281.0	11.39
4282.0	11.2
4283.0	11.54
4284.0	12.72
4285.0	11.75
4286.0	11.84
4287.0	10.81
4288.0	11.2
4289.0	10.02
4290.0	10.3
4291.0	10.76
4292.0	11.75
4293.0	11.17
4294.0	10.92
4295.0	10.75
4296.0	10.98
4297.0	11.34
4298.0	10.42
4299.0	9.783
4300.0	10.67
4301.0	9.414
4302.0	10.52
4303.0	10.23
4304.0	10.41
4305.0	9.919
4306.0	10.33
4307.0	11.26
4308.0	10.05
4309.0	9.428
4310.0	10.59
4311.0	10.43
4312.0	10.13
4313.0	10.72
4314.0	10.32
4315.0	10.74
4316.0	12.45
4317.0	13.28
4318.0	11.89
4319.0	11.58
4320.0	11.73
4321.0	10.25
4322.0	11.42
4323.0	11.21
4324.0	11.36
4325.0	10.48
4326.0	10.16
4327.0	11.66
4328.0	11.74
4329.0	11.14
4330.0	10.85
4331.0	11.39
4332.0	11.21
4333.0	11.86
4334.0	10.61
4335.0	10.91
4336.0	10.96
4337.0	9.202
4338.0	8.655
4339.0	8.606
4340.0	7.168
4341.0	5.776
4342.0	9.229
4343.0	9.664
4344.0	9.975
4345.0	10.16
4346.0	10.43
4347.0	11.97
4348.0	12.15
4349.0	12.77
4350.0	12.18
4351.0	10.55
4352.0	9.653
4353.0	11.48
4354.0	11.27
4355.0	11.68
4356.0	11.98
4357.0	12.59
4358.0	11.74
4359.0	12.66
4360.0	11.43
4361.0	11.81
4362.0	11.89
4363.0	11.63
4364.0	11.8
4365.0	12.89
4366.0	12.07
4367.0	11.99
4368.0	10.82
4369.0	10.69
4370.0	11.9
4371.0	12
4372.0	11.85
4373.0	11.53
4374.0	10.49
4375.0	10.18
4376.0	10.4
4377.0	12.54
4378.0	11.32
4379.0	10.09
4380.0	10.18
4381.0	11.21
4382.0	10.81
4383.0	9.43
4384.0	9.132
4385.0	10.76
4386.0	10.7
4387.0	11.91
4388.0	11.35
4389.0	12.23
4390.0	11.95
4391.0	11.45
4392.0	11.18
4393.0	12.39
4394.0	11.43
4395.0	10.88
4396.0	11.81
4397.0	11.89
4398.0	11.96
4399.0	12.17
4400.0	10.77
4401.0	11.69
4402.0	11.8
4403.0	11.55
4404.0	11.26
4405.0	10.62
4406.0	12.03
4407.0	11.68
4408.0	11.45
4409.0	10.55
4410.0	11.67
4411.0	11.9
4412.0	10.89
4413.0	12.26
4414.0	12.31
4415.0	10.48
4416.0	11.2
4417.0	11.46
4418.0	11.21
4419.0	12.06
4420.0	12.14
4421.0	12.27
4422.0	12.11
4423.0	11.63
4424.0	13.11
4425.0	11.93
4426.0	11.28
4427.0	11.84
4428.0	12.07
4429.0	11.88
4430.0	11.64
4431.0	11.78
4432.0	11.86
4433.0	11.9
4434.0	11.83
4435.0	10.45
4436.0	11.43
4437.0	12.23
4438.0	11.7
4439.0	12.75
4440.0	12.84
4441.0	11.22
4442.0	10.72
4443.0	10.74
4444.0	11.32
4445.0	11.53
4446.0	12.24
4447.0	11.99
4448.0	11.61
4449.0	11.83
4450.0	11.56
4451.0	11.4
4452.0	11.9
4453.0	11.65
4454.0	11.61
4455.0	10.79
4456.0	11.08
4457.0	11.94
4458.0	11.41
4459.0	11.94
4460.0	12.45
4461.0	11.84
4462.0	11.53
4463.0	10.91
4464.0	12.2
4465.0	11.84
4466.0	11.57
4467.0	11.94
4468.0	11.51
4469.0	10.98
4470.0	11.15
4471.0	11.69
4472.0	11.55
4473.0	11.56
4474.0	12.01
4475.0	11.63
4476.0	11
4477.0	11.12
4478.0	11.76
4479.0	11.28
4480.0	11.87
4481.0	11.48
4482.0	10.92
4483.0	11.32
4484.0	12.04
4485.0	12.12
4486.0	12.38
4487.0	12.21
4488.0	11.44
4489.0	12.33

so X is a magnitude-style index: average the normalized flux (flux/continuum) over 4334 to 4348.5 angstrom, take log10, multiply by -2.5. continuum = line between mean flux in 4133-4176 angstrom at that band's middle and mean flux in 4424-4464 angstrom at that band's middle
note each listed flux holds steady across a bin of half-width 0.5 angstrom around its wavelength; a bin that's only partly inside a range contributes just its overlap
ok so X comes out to 0.22 mag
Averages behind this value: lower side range 12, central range 9.67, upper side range 11.7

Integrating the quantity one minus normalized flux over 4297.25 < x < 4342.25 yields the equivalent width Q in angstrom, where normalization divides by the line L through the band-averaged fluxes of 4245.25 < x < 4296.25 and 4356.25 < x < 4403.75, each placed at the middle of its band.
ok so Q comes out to 3.6 angstrom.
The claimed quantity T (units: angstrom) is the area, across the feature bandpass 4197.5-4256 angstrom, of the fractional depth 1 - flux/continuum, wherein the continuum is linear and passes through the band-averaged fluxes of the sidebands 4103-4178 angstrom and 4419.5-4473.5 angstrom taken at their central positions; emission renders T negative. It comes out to 1.4 angstrom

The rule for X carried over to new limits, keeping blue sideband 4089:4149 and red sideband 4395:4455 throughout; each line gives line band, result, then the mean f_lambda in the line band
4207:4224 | -0.03 mag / 11.7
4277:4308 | 0.06 mag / 10.9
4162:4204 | -0.04 mag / 11.8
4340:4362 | 0.06 mag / 10.9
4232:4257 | 0.00 mag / 11.4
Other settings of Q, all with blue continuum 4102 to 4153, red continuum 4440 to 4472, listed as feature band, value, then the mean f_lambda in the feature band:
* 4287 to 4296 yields 0.6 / 10.9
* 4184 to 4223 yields -0.6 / 11.8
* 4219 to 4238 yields 0.7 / 11.2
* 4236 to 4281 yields 0.5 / 11.5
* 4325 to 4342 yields 2.2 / 10.1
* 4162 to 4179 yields -0.3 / 11.8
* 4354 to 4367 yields -0.5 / 12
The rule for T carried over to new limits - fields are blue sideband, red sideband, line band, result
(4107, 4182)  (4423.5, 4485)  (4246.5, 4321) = 3.7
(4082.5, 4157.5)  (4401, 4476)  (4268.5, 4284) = 0.1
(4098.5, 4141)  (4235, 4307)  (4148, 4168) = -1.5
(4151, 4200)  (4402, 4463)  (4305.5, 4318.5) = 0.9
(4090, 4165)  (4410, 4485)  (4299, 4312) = 1.5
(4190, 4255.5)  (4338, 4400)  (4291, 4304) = 0.7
